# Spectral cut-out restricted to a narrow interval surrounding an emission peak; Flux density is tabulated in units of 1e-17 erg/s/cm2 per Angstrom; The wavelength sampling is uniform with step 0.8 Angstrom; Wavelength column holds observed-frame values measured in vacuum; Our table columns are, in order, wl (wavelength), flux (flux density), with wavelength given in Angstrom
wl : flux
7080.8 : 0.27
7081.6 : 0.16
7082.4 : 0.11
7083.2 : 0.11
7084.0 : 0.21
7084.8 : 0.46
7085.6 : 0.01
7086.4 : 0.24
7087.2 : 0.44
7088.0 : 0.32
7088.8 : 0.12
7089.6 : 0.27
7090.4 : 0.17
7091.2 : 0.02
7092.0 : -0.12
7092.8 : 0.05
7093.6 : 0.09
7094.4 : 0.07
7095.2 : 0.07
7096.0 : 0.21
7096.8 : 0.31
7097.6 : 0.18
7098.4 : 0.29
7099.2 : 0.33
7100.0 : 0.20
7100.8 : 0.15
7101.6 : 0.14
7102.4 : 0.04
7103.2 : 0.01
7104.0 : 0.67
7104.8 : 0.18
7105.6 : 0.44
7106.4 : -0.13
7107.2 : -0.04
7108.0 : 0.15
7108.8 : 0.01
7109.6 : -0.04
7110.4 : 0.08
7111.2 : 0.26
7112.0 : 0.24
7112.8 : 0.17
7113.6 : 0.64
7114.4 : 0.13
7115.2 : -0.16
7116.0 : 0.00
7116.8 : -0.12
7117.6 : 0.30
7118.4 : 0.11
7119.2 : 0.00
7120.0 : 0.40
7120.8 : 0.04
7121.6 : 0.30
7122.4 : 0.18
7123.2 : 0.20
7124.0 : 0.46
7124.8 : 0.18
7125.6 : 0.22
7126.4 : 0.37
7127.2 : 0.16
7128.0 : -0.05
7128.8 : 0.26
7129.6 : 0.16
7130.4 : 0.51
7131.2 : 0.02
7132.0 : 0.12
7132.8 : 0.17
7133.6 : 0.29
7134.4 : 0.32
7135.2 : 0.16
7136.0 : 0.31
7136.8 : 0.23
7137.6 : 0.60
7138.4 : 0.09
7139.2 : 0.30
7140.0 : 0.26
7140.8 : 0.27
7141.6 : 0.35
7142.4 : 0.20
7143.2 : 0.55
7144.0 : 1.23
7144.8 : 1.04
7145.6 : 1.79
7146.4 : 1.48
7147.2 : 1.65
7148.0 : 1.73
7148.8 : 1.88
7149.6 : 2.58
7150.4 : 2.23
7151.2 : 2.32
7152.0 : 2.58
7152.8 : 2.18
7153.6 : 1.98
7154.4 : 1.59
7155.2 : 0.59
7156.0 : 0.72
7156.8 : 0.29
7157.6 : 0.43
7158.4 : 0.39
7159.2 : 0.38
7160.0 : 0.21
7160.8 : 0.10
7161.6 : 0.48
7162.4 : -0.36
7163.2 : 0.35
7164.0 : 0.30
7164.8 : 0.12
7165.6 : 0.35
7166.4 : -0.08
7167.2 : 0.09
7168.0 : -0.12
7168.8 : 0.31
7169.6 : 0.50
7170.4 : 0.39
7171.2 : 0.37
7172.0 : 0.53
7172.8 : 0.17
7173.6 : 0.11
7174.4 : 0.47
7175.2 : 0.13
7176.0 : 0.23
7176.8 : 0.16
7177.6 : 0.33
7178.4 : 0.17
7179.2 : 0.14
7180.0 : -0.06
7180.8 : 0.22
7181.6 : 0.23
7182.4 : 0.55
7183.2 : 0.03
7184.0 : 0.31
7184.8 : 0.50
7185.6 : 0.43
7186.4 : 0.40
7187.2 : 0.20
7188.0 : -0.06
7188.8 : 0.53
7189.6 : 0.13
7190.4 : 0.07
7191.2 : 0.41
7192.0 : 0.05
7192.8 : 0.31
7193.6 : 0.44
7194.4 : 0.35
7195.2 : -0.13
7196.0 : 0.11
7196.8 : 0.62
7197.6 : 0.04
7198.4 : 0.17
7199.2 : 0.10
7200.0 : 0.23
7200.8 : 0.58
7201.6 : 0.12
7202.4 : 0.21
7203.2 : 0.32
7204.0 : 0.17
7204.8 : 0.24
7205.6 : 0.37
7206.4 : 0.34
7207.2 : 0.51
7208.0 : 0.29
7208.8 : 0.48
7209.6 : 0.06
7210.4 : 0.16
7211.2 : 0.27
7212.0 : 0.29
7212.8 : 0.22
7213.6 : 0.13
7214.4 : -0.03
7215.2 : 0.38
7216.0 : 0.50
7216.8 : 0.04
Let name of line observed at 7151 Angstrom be [O II]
